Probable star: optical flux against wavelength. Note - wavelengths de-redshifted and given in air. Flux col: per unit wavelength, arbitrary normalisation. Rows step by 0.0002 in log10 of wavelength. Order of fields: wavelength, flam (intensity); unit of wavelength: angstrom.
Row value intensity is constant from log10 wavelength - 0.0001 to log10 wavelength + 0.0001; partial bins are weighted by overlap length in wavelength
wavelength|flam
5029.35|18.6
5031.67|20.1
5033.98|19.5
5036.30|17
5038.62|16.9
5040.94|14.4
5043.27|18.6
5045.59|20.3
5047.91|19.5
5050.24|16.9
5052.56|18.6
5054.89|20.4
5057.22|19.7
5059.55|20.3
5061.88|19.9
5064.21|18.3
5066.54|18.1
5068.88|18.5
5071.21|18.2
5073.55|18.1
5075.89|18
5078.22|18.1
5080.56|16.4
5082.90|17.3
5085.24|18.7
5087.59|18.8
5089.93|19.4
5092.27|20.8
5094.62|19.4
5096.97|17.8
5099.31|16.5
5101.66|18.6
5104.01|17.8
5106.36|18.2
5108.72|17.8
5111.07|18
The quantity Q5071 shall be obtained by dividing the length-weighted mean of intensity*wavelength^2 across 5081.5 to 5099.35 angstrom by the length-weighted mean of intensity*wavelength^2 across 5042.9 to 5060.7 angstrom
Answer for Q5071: 1.0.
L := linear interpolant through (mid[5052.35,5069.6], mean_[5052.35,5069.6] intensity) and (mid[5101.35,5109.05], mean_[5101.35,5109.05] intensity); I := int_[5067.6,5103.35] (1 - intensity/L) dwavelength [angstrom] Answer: 0.6 angstrom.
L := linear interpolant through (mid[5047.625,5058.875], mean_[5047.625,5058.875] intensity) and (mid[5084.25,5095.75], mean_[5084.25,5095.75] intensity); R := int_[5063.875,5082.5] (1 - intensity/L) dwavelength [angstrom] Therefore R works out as 1.3 angstrom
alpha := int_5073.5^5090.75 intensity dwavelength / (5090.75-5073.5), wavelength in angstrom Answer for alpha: 18.1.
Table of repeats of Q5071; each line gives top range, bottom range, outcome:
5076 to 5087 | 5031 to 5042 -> 1.03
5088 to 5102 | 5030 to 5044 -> 1.08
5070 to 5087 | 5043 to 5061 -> 0.93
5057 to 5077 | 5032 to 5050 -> 1.05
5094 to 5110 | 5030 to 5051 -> 1.01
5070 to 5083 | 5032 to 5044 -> 1.03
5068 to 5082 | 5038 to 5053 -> 1.01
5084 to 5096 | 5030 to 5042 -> 1.12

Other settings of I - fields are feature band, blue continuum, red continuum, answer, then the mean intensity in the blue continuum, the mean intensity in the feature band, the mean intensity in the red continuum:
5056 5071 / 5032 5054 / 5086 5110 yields -0.7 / 18.1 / 19.1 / 18.5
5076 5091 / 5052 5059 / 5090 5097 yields 1.2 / 19.7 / 18.1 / 19.6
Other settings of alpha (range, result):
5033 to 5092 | 18.4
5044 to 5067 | 19.2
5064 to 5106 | 18.3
